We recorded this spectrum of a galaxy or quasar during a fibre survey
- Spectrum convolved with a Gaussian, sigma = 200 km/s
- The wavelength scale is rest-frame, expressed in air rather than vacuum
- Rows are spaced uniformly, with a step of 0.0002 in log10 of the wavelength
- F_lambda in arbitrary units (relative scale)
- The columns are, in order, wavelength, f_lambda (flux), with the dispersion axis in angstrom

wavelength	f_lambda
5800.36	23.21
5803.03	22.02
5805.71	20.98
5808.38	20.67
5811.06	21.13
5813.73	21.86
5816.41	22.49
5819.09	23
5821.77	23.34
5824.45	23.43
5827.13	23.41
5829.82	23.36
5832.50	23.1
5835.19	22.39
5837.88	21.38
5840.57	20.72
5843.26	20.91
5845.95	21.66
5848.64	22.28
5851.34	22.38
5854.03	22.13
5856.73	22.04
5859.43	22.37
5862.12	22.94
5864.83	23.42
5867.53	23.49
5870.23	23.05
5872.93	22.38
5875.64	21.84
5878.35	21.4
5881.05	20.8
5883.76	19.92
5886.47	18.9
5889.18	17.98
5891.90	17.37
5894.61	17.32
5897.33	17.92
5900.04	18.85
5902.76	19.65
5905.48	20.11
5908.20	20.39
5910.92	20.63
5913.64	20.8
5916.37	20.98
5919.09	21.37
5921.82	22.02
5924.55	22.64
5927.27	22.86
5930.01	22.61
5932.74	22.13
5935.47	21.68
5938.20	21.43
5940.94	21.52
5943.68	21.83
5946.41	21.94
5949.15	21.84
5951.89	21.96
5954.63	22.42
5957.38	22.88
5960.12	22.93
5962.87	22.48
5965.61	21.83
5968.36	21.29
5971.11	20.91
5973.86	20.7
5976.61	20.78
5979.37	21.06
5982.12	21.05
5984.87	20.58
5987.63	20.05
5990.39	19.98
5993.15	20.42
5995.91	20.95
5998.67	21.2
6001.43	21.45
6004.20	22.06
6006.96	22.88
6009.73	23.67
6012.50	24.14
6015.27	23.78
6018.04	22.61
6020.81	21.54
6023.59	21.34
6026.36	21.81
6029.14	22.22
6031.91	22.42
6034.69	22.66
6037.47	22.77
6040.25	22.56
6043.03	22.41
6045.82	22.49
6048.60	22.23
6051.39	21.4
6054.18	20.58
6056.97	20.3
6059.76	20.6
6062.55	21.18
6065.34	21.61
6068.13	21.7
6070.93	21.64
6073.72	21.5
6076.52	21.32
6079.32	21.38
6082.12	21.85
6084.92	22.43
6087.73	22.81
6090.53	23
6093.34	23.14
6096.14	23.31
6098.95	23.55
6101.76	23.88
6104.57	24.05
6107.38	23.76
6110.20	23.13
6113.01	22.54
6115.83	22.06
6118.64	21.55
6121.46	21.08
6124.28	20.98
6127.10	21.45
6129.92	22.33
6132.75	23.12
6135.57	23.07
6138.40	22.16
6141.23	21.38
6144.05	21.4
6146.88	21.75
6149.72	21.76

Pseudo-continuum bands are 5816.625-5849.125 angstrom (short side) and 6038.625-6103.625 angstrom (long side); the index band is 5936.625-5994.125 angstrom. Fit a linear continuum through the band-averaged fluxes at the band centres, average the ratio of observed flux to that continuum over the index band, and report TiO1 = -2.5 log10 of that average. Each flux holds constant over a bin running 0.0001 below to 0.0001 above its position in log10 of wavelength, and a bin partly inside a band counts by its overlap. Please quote 0.04 mag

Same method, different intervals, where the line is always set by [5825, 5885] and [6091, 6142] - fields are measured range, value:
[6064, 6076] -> 0.05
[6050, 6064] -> 0.08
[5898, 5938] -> 0.06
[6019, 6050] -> 0.01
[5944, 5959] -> 0.01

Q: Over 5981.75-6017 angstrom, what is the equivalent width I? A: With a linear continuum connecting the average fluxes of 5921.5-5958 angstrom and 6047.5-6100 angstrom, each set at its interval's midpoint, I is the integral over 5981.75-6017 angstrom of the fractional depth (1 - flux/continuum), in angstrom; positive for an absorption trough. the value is 0.4 angstrom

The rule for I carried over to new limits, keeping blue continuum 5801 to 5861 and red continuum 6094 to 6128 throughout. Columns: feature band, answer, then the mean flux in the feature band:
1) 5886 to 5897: 2.20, 17.8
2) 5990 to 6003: 0.91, 20.9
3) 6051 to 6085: 1.91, 21.3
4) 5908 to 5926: 0.79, 21.3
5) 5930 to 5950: 0.47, 21.8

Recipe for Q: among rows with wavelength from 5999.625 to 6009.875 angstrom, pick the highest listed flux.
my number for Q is 23.67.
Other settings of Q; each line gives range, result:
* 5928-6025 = 24.14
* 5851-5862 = 22.38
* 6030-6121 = 24.05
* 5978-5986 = 21.06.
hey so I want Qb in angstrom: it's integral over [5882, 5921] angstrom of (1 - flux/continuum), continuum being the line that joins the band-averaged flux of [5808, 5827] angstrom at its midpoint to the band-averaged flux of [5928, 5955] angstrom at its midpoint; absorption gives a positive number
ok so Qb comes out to 4.59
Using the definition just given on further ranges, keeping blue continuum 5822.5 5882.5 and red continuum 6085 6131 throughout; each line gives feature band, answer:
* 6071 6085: 0.62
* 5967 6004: 2.72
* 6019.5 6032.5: 0.41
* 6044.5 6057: 0.59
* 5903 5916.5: 1.16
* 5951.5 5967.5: 0.04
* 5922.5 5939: 0.13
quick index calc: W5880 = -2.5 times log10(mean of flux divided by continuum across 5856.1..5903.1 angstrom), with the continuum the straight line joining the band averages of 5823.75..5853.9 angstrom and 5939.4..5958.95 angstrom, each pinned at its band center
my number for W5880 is 0.08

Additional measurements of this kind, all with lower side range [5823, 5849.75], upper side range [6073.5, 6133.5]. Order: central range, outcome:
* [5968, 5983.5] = 0.072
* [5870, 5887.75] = 0.061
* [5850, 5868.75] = -0.019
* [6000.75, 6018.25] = -0.029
